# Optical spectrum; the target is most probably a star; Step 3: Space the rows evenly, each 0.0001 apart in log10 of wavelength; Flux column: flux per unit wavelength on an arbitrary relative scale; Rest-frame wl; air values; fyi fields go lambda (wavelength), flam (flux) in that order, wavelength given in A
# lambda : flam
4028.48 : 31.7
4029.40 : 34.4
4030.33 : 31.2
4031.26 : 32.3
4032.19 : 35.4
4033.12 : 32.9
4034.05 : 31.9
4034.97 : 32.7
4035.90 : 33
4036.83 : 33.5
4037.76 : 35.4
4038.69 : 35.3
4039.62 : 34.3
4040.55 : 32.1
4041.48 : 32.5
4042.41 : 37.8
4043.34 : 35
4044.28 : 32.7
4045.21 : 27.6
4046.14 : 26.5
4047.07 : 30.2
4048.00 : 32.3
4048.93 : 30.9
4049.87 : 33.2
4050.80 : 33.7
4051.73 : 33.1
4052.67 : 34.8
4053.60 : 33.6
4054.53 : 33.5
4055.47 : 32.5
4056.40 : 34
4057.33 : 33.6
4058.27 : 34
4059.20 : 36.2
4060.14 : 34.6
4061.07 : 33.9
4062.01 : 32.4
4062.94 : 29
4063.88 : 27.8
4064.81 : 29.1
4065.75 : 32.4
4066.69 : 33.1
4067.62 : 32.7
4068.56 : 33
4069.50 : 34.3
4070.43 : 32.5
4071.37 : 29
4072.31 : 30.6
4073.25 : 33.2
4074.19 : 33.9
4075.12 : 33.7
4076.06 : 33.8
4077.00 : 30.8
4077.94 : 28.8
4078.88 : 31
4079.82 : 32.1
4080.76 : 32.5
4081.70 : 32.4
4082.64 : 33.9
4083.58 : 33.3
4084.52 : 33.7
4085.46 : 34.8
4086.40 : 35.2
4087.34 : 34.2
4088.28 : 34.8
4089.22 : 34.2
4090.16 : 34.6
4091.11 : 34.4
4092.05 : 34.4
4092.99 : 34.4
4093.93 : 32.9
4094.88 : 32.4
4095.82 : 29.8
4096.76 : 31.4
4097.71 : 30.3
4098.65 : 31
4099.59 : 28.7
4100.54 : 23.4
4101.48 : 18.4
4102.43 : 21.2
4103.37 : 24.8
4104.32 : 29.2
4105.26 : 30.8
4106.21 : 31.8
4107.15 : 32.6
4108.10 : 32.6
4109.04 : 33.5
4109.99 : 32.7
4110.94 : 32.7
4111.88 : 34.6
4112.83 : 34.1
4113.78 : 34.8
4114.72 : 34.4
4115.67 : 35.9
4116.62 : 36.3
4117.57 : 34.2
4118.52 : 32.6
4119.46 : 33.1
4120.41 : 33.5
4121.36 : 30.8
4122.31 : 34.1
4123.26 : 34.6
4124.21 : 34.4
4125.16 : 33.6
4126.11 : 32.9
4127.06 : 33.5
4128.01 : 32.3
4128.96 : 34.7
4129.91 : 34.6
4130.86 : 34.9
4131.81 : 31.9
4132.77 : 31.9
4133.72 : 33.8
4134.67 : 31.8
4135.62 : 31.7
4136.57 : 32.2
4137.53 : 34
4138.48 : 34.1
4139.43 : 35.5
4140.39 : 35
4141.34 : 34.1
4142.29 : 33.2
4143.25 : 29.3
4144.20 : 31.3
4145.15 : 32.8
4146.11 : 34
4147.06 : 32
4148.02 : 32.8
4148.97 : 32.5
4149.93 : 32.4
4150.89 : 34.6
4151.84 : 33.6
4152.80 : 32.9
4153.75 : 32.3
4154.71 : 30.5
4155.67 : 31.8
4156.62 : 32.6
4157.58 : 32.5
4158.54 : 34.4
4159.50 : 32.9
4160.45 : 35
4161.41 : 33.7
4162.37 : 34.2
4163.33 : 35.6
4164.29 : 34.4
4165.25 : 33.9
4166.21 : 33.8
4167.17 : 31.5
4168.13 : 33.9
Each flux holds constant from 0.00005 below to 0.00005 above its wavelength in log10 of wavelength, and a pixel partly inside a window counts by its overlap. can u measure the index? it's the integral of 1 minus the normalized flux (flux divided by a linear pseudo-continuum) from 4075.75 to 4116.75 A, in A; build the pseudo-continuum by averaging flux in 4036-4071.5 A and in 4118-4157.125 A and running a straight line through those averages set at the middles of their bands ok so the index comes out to 1.3 A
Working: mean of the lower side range 32.7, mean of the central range 31.9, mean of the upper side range 33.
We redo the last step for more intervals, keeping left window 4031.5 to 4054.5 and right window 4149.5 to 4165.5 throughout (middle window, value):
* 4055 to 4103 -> 1.7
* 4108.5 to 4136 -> -0.3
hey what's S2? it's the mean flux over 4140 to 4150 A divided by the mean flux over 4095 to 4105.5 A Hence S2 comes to 1.20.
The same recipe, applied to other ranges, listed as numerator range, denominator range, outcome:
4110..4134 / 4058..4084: 1.05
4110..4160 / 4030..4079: 1.02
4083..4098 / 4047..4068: 1.02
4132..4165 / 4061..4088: 1.02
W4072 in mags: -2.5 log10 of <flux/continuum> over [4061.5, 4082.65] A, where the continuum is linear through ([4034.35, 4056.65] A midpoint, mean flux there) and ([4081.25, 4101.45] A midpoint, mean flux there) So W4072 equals 0.03 mag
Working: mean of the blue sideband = 32.9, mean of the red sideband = 32.3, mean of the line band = 31.8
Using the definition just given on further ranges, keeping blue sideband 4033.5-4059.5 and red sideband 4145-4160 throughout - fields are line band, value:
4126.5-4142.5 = -0.02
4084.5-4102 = 0.04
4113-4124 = -0.04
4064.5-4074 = 0.03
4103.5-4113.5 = 0.02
